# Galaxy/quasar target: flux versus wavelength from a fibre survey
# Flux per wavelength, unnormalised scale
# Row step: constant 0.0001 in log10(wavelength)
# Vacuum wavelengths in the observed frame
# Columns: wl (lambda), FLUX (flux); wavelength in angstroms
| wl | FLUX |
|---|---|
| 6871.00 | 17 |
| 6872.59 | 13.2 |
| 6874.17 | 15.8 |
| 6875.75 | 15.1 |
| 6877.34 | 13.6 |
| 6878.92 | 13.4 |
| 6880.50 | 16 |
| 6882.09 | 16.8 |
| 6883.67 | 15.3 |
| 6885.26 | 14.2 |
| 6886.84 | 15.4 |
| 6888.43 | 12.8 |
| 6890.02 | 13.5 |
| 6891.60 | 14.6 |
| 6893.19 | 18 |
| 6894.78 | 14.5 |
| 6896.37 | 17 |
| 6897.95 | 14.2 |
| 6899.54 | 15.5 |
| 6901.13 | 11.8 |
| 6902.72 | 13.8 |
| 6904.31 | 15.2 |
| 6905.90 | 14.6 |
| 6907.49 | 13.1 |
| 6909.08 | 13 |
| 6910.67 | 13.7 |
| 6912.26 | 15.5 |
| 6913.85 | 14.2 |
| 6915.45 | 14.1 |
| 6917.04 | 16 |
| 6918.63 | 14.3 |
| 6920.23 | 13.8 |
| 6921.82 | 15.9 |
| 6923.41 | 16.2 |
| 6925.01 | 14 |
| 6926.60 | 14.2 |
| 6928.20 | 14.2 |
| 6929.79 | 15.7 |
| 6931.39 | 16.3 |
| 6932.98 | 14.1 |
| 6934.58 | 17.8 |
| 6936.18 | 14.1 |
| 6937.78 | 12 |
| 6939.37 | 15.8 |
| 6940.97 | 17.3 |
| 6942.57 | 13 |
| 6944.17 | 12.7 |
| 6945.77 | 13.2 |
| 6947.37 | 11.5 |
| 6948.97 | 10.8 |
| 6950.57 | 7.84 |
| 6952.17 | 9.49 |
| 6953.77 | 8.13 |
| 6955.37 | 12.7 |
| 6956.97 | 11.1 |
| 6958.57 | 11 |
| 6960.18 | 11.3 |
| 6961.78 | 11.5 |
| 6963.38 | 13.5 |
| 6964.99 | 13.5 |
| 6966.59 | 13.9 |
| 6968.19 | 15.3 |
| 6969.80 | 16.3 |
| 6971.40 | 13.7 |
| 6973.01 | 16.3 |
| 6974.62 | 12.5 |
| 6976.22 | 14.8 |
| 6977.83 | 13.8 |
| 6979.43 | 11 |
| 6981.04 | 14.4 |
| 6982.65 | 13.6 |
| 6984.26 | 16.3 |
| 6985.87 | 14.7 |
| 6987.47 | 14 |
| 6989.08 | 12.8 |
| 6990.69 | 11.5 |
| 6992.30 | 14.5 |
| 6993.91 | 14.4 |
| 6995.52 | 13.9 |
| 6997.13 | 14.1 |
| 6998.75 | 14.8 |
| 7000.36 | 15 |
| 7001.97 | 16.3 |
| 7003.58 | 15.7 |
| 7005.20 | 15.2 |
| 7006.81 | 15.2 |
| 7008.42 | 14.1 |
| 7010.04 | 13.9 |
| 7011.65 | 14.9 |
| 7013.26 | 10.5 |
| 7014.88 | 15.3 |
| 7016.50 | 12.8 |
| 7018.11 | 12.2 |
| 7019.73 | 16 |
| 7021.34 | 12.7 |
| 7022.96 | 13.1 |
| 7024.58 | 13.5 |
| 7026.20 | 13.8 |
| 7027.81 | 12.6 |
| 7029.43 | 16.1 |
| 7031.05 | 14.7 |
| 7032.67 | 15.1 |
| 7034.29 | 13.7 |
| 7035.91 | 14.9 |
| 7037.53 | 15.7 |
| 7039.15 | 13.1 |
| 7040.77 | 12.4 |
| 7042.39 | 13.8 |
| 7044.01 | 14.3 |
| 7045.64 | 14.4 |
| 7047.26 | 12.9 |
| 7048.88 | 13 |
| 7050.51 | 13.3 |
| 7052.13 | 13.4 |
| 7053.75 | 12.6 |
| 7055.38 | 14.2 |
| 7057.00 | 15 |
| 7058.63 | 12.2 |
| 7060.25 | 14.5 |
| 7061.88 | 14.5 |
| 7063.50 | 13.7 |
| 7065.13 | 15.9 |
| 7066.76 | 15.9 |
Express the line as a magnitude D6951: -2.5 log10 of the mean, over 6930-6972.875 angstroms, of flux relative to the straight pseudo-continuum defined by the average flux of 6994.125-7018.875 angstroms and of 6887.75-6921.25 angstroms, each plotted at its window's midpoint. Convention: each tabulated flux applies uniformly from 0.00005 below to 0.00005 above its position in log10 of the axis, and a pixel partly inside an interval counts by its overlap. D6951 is 0.102 mag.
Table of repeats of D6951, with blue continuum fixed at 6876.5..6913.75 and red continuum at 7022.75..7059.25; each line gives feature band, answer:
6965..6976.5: -0.03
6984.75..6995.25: 0.03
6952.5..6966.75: 0.22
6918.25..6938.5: -0.03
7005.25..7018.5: 0.02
